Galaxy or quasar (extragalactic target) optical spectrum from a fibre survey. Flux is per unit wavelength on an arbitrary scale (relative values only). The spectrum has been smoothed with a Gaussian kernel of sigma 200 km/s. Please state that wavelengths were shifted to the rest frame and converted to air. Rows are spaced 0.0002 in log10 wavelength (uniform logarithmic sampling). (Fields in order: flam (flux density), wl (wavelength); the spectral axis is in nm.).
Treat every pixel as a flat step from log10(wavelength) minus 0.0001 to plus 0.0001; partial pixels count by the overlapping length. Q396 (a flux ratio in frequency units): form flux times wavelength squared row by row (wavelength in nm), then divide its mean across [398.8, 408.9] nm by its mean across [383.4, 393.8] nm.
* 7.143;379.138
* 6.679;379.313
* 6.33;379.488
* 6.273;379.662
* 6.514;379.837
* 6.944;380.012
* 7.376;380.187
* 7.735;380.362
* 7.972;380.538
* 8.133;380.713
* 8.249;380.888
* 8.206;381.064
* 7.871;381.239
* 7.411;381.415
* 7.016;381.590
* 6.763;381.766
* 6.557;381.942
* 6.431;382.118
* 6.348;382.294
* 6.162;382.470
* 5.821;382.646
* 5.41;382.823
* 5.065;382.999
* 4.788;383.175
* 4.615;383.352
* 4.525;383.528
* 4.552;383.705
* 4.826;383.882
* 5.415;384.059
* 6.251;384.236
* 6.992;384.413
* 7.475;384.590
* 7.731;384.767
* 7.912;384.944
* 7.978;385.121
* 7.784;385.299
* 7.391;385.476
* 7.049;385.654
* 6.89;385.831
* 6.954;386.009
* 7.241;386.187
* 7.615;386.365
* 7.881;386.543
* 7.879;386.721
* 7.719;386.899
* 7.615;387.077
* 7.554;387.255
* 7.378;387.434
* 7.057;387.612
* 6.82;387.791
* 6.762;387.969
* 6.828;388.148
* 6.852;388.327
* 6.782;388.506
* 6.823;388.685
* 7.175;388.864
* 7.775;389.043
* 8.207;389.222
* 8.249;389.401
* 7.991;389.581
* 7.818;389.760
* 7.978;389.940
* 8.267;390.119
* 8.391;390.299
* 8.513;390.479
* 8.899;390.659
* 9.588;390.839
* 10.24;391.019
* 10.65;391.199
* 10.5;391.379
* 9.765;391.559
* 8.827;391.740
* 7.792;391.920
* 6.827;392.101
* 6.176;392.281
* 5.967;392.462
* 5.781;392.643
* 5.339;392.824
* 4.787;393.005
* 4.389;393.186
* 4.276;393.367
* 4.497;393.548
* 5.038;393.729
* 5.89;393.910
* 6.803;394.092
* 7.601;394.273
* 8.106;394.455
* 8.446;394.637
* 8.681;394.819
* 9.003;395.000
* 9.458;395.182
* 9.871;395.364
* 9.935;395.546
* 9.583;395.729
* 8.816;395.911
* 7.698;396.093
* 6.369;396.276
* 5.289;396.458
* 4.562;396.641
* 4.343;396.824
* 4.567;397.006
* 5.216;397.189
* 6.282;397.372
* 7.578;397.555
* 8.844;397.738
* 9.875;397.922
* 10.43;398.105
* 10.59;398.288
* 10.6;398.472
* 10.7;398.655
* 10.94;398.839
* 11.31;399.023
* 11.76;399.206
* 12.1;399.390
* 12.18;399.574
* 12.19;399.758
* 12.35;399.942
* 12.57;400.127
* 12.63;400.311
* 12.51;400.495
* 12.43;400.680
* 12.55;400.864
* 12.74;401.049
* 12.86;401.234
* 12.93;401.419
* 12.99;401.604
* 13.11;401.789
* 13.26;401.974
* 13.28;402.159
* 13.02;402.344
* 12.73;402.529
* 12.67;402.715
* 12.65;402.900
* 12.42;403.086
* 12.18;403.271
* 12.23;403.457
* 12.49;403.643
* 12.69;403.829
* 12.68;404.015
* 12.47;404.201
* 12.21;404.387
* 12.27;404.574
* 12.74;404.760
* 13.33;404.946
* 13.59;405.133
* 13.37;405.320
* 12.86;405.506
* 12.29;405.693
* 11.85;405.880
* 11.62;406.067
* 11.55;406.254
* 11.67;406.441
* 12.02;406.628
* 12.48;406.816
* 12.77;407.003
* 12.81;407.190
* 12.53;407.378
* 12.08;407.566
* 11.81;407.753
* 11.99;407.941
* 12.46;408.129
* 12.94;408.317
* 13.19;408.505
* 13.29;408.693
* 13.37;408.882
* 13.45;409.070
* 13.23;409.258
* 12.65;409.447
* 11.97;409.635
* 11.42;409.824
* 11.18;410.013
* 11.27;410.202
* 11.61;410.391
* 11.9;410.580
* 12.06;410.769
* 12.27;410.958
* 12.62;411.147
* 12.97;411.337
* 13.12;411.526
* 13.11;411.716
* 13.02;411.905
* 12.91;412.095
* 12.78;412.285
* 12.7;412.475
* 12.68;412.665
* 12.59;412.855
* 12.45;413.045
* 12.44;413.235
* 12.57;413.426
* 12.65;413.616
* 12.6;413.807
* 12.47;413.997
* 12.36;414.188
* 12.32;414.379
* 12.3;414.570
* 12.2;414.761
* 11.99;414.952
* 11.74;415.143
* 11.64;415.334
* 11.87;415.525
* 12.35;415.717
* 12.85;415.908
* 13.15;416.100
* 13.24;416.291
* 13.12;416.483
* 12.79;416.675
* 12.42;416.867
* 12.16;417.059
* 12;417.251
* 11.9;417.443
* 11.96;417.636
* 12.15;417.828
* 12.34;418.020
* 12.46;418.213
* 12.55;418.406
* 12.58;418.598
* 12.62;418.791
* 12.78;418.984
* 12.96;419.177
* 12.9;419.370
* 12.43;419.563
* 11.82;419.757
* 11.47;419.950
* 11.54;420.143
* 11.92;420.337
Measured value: 1.88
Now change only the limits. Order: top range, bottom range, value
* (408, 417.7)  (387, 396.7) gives 1.84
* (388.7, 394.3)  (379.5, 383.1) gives 1.13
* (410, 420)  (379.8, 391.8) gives 1.95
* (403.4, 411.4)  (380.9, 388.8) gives 2.06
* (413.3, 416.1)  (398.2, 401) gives 1.12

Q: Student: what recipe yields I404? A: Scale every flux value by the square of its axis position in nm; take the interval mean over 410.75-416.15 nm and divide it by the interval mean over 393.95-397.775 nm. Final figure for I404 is 1.8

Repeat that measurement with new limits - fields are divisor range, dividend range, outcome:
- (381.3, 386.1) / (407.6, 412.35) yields 2.23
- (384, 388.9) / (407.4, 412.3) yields 1.95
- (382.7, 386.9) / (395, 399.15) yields 1.36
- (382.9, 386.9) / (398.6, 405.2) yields 2.06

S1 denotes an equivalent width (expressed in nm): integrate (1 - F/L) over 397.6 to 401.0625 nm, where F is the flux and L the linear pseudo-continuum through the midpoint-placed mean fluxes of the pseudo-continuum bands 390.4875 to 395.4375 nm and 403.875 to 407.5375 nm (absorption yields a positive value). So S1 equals -0.497 nm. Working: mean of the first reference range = 7.53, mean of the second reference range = 12.5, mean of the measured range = 11.5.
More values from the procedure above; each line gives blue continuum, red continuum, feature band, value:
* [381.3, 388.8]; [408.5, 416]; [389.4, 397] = 0.778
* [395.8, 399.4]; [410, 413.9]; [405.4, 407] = -0.190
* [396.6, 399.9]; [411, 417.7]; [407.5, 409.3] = -0.234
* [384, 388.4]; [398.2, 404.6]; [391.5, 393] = 0.384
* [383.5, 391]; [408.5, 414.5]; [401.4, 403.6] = -0.450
